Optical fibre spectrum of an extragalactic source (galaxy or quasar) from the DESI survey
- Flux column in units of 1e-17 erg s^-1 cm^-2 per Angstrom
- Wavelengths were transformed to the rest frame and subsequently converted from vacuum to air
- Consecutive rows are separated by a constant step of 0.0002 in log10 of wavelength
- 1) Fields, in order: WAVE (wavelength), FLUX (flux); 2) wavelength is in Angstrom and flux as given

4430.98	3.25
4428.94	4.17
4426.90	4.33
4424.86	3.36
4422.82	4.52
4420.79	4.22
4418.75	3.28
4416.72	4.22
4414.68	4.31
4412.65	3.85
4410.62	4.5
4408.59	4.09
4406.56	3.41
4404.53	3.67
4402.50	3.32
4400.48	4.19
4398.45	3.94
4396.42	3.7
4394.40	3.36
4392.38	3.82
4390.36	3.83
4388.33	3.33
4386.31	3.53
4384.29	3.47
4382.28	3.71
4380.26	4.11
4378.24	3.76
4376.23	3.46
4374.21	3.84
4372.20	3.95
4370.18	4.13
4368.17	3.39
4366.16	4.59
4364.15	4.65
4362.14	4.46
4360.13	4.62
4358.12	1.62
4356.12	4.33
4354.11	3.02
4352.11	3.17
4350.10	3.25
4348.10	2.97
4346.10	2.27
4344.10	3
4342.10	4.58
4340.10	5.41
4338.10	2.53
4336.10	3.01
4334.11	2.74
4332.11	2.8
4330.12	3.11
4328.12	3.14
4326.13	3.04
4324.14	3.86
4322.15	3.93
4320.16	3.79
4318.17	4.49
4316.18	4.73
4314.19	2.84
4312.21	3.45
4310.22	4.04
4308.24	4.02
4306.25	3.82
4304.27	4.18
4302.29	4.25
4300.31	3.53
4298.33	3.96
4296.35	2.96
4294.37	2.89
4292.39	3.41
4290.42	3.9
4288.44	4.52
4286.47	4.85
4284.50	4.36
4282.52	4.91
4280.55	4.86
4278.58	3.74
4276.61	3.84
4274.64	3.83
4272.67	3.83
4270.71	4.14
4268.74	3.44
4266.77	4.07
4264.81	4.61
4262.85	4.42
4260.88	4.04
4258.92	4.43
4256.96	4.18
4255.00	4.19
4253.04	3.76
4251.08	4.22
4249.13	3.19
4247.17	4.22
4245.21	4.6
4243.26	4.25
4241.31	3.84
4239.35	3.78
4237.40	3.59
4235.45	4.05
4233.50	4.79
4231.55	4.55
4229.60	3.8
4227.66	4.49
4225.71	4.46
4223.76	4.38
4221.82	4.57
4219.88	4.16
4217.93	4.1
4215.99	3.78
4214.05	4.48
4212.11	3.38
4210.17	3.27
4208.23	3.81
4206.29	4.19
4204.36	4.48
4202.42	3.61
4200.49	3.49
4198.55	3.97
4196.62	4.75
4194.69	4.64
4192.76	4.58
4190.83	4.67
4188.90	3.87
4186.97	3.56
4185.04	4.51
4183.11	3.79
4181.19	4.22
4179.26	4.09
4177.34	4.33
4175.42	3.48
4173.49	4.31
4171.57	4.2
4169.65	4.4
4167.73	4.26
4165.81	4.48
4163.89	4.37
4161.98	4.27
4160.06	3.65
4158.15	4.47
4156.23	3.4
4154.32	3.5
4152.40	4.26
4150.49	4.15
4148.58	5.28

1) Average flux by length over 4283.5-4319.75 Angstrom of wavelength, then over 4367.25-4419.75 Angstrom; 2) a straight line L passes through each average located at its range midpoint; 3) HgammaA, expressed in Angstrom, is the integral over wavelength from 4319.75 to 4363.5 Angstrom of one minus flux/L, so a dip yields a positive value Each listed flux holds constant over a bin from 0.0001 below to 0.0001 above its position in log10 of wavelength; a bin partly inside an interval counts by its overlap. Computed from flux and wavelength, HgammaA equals 5.1 Angstrom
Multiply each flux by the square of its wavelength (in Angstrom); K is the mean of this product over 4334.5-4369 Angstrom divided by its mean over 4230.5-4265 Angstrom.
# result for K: 0.90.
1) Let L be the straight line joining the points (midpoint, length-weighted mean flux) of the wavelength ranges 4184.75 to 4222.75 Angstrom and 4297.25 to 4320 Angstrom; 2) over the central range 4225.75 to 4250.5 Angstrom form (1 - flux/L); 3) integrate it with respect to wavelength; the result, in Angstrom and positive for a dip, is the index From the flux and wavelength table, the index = -0.5 Angstrom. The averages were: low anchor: 4.09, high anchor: 3.93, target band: 4.11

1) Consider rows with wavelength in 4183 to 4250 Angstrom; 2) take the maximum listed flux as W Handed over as 4.79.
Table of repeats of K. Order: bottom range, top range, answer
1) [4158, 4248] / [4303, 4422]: 0.96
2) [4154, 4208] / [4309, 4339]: 0.89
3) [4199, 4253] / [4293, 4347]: 0.92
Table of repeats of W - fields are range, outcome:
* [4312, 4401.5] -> 5.41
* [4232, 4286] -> 4.91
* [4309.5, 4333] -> 4.73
